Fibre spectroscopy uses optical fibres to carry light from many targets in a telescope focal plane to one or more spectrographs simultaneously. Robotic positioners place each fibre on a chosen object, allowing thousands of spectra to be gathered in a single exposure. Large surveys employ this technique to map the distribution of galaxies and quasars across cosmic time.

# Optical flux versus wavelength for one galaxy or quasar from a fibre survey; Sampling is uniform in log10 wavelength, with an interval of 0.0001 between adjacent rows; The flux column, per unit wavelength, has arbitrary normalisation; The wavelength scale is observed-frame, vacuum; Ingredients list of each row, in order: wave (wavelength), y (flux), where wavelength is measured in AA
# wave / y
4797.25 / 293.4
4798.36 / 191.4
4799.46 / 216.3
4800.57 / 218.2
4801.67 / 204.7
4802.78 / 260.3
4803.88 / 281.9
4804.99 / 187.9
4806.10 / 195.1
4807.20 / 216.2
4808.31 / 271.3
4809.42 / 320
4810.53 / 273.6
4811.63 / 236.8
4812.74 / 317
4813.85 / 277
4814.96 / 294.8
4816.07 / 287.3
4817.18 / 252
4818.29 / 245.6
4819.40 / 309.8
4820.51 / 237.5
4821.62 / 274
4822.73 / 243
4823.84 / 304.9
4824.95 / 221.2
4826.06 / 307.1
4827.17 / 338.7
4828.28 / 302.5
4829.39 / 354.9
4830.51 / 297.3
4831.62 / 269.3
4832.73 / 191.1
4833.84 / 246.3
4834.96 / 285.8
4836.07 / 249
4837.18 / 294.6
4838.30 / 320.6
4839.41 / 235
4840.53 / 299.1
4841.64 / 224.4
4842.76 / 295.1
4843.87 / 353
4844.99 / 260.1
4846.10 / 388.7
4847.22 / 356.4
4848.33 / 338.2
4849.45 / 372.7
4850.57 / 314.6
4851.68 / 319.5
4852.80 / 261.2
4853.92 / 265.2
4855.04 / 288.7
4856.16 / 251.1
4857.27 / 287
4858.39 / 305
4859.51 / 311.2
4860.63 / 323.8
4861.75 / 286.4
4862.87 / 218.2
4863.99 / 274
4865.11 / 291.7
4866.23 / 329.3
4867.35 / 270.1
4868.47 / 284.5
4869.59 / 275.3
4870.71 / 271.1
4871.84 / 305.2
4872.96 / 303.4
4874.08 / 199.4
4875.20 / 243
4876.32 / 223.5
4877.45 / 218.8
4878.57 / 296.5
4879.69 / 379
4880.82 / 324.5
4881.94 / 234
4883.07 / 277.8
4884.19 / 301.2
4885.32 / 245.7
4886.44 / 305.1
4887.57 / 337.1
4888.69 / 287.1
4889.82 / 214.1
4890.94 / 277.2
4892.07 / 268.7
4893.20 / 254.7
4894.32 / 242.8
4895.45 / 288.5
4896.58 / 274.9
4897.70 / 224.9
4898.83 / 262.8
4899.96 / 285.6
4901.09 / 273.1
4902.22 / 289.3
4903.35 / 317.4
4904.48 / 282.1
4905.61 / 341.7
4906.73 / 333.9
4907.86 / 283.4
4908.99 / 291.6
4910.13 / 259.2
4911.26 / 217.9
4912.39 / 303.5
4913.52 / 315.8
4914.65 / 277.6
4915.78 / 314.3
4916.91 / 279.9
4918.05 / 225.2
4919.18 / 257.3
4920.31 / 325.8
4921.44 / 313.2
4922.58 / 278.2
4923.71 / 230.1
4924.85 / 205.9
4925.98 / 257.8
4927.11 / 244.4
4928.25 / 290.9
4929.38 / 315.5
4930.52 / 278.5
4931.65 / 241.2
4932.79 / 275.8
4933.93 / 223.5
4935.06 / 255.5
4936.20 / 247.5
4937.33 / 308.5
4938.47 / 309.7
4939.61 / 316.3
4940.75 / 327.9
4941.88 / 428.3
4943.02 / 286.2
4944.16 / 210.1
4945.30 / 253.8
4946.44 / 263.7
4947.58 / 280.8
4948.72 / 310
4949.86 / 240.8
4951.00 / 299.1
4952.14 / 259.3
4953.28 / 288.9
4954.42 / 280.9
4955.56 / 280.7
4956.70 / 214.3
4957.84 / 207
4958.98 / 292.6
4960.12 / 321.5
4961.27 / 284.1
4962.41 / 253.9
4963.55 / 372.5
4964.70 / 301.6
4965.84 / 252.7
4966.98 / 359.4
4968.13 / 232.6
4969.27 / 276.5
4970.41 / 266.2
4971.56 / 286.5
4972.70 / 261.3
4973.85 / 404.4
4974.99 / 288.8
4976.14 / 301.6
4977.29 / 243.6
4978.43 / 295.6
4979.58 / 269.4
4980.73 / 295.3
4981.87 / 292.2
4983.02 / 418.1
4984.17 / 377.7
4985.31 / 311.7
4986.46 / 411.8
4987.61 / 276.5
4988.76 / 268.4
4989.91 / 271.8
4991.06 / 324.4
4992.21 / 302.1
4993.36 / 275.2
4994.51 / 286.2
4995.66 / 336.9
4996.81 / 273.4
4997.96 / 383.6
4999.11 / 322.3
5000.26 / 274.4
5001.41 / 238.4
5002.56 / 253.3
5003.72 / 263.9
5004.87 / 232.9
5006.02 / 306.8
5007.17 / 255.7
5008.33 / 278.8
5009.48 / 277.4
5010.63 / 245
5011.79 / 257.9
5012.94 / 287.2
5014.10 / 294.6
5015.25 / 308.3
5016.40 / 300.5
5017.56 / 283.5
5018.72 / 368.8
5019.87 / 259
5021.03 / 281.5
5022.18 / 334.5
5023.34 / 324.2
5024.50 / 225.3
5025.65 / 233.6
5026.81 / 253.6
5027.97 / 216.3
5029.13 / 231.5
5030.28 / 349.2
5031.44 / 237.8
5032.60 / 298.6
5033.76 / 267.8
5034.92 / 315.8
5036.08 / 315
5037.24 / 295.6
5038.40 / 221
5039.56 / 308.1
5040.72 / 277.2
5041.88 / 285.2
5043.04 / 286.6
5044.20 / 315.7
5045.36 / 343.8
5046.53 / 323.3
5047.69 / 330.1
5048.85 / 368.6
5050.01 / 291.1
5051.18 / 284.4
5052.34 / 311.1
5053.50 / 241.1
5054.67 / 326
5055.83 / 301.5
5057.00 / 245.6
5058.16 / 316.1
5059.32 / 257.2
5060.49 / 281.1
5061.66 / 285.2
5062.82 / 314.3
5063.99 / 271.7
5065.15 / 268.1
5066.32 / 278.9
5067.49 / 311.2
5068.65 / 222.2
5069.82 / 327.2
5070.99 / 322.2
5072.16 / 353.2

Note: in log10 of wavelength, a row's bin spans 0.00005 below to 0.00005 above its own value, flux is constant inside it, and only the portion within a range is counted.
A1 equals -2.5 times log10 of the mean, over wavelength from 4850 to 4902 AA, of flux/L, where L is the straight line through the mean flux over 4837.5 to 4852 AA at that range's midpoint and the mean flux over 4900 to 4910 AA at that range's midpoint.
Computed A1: 0.104 mag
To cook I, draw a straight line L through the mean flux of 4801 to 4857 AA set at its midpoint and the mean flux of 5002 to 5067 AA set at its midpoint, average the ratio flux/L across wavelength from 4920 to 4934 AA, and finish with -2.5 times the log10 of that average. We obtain 0.06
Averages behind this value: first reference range 280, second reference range 286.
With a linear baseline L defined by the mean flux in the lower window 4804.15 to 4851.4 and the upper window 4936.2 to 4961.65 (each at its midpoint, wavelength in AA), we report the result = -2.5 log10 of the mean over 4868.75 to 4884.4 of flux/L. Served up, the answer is 0.03 mag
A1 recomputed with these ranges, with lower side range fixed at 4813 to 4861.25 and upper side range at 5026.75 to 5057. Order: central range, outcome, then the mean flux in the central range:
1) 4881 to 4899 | 0.079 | 270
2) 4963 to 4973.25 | 0.005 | 290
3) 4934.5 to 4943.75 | -0.063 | 308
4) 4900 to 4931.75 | 0.037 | 281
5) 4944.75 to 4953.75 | 0.064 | 274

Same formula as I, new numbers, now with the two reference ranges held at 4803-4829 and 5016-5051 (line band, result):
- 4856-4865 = -0.04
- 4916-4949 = 0.02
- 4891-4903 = 0.04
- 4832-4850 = -0.08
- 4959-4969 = -0.04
